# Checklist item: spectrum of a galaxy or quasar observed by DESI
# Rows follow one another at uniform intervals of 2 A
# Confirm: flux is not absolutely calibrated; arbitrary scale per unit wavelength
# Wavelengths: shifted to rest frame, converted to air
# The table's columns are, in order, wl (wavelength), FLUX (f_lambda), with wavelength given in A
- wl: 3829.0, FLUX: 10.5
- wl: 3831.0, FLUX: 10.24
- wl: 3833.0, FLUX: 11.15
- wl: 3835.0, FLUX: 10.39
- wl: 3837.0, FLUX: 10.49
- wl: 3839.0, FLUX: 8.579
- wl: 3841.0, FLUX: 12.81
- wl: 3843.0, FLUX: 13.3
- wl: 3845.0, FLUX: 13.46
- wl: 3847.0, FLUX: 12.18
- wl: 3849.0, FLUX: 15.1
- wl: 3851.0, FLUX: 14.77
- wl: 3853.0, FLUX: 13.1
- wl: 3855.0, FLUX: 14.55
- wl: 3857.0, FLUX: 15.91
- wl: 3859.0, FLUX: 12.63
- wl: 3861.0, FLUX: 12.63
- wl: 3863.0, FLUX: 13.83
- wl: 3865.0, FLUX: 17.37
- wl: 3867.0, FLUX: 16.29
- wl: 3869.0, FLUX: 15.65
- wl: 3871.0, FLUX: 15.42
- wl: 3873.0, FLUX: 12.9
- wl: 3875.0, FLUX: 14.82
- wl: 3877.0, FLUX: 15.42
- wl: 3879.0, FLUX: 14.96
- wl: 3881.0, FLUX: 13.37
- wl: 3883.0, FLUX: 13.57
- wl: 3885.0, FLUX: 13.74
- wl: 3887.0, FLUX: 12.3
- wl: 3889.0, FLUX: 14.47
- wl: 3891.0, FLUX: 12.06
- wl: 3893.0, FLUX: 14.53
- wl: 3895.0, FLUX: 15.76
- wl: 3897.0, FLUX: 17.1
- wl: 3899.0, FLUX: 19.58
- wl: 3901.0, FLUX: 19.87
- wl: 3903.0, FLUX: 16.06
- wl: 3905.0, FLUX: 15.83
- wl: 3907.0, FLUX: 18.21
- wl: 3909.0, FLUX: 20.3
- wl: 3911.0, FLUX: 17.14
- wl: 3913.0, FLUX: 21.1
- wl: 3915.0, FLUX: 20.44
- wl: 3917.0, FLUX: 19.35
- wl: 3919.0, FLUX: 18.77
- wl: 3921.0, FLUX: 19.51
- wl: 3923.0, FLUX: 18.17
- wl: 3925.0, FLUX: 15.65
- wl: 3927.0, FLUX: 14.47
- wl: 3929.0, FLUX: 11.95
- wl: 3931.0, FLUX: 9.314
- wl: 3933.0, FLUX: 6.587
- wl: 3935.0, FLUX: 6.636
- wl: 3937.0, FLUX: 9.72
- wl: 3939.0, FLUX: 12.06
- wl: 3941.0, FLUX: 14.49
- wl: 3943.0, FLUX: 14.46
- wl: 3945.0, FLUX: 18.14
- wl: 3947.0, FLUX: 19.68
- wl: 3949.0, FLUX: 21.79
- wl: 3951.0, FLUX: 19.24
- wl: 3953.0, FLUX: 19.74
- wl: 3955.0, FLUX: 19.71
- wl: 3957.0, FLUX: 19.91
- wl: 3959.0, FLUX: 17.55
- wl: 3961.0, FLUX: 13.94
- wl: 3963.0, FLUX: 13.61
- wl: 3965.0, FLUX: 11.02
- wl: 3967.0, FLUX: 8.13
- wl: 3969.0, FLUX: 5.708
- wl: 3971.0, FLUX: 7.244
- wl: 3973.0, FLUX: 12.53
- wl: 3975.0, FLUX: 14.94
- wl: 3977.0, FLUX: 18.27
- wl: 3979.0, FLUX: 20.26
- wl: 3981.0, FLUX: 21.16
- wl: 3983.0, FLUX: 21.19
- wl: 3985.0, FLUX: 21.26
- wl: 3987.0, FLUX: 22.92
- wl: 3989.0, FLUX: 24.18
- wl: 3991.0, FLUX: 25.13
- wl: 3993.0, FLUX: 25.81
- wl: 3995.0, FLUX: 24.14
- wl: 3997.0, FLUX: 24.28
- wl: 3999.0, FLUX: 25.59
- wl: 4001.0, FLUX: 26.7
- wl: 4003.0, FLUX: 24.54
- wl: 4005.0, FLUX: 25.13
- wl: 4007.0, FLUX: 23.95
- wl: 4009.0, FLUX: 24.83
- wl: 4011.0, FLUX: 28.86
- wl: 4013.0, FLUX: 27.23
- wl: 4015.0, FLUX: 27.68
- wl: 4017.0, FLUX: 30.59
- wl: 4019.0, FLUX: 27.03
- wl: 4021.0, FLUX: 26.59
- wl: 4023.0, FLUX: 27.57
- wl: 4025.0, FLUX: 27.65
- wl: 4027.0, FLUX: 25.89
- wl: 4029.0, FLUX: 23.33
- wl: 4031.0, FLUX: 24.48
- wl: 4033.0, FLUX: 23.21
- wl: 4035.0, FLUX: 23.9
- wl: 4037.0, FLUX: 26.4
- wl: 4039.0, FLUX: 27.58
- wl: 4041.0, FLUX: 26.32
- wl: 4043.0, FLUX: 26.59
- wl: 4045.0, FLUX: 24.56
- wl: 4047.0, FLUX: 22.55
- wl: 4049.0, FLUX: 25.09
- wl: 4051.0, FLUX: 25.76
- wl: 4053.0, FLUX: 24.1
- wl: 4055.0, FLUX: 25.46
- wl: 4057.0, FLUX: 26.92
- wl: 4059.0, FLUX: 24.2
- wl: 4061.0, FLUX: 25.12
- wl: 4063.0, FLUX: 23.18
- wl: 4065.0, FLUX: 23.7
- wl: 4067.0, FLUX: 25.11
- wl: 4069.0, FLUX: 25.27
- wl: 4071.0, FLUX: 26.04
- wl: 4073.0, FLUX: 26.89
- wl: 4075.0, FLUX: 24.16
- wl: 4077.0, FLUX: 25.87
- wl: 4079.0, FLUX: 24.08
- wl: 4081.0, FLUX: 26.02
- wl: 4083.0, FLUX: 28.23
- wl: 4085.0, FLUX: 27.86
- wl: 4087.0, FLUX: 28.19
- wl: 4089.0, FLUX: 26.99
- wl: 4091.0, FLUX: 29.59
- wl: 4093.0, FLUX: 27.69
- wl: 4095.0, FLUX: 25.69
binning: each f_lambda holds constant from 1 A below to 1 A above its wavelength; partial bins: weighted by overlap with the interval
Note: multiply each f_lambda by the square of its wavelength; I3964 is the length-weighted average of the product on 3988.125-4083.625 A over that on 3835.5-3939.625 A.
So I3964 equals 1.88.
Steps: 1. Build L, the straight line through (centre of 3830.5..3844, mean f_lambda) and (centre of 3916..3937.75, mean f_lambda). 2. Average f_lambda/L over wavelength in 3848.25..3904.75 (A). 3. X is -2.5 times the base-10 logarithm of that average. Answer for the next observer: -0.22 mag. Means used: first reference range 11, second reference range 13.7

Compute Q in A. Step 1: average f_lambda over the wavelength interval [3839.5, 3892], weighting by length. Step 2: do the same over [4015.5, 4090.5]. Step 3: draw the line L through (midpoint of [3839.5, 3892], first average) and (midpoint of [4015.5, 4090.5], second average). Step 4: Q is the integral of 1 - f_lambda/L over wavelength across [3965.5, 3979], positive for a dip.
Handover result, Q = 5.8 A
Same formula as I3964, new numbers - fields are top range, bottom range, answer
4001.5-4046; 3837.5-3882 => 2.02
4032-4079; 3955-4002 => 1.41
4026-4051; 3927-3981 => 1.83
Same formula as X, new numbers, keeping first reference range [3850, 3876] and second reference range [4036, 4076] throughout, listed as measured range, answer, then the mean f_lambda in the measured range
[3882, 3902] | 0.07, 15.3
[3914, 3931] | 0.06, 16.8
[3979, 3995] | -0.07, 23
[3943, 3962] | 0.05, 18.6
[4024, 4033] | -0.06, 25.1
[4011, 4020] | -0.22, 28.2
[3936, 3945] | 0.38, 13.3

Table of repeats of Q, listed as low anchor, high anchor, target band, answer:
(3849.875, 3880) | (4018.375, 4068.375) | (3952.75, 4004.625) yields 6.5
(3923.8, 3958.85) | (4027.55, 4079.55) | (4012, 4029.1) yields -4.0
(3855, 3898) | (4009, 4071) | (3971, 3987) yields 2.6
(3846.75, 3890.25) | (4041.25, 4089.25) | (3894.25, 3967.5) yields 6.5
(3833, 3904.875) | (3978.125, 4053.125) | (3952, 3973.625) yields 7.7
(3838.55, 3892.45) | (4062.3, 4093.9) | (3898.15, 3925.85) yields -3.3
